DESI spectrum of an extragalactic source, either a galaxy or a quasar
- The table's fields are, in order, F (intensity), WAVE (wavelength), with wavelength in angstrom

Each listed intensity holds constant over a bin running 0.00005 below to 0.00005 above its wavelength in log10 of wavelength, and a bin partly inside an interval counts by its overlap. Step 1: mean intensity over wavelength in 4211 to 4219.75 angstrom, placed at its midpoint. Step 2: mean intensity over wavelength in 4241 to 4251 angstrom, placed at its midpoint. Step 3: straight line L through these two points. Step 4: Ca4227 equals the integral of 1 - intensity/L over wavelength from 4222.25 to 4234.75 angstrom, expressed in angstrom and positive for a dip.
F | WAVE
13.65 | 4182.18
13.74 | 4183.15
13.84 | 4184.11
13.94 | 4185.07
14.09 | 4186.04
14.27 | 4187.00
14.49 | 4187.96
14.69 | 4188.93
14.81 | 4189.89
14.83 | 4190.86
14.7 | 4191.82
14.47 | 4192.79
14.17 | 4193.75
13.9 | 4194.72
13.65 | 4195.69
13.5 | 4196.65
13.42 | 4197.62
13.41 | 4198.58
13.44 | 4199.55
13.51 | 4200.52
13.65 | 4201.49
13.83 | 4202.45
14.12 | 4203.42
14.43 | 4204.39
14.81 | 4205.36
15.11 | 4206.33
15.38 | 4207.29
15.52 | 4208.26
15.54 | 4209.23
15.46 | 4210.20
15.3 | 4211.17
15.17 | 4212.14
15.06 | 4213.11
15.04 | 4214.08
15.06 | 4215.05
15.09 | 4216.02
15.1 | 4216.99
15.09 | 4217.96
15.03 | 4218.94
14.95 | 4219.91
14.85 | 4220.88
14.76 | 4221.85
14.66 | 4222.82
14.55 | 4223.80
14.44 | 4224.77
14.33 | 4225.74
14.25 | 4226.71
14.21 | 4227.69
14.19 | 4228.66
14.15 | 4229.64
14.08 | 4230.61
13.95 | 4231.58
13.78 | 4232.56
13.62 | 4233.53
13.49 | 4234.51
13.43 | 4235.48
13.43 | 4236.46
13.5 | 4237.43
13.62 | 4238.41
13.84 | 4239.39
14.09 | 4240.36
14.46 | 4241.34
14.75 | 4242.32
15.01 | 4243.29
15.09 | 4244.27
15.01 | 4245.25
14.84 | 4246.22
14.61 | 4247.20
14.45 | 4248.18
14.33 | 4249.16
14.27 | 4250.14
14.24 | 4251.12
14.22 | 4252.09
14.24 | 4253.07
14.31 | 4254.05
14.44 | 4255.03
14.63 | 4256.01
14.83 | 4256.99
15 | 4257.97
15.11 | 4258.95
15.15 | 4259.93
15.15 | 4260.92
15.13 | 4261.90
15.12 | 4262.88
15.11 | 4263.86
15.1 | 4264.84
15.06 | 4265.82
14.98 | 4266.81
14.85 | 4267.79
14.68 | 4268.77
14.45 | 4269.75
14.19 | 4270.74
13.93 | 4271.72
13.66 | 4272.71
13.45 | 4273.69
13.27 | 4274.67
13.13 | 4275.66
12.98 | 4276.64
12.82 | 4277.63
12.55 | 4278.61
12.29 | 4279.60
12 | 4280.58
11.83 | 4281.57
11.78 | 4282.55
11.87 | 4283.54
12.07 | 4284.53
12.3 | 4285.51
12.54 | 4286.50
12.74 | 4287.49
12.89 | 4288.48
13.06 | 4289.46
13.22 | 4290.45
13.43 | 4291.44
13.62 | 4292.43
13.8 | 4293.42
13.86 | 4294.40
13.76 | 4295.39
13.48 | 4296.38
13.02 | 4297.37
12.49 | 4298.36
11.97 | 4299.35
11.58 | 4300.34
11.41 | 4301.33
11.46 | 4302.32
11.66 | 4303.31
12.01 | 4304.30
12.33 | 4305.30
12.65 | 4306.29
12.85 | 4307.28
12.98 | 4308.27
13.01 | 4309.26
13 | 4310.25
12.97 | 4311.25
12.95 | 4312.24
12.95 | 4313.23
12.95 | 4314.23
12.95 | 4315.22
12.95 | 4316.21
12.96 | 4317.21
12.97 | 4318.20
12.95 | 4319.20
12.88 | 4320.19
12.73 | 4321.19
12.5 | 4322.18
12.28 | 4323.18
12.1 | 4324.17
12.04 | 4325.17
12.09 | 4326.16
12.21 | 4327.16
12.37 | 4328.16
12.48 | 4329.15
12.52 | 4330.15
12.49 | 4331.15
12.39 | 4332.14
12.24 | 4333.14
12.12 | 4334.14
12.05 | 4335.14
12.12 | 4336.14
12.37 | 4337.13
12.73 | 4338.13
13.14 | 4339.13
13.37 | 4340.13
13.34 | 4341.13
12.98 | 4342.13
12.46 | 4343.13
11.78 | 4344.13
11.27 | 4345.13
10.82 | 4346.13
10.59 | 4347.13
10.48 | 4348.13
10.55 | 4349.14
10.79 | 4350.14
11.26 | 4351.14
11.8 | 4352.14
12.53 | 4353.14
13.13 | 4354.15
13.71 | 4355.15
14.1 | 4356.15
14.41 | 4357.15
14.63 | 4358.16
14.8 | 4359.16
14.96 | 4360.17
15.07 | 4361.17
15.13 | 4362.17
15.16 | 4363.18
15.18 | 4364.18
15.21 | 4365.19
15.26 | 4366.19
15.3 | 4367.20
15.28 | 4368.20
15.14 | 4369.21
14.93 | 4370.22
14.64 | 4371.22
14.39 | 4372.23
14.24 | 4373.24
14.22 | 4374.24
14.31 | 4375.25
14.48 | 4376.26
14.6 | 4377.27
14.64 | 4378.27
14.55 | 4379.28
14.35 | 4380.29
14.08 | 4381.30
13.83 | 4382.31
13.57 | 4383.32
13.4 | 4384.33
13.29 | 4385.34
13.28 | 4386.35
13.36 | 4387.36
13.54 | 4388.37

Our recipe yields 0.6 angstrom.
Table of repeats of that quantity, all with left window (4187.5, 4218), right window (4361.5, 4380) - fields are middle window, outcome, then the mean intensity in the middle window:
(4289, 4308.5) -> 2.6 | 12.7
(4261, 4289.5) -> 2.3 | 13.5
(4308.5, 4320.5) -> 1.4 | 13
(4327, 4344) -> 2.6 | 12.5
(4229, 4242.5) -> 0.7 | 13.8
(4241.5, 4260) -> 0.0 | 14.6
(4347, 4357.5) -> 1.9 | 12.1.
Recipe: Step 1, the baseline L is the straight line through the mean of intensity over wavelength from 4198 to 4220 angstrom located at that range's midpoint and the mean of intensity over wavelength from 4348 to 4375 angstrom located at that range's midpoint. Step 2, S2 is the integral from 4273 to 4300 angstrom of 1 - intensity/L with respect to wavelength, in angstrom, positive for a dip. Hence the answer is 2.9 angstrom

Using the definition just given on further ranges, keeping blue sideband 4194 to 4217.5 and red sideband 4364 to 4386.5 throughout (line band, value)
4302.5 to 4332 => 3.82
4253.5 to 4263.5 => -0.27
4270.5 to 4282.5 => 1.29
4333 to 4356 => 3.75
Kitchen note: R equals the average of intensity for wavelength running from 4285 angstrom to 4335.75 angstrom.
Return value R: 12.6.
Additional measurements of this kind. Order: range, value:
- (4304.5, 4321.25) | 12.9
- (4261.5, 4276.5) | 14.4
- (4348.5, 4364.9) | 13.6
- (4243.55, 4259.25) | 14.6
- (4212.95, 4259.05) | 14.4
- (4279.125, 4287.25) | 12.1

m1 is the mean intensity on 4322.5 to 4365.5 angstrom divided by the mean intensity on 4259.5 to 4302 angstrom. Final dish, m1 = 1.0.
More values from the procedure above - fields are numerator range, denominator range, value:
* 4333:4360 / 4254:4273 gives 0.84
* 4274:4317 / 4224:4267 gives 0.88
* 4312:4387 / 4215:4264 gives 0.91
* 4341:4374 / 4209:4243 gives 0.93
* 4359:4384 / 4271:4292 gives 1.15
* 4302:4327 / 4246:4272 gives 0.86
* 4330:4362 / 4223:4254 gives 0.89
